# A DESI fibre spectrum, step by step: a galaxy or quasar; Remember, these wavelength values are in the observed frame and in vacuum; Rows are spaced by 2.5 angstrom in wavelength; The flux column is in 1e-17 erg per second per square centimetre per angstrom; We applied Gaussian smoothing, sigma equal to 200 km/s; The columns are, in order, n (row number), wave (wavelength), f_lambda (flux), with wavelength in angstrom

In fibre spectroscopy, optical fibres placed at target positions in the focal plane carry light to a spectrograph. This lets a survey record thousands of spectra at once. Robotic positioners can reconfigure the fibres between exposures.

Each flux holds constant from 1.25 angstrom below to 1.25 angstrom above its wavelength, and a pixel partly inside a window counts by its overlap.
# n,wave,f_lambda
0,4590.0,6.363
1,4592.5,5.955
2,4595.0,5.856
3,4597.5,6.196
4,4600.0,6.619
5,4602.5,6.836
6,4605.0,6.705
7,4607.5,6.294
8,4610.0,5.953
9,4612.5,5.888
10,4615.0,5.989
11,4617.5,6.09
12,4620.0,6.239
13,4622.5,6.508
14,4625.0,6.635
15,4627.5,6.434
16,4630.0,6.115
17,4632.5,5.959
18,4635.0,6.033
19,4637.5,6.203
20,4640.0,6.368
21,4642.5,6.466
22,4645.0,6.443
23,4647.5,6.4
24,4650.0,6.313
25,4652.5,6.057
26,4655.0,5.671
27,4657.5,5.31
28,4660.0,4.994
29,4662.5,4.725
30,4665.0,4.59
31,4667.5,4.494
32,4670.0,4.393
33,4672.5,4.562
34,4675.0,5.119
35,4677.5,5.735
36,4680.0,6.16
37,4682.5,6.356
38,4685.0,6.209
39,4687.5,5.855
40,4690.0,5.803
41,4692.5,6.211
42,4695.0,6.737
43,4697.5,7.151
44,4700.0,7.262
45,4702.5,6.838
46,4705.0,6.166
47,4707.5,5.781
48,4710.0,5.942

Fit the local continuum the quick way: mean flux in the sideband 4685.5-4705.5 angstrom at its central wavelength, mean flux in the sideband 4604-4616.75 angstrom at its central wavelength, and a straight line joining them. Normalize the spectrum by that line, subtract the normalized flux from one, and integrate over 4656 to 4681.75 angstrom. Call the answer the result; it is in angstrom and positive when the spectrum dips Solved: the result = 5.5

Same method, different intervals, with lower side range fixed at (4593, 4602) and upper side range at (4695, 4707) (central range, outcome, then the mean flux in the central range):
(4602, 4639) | 0.7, 6.25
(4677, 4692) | 1.5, 6.04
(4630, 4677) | 6.8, 5.58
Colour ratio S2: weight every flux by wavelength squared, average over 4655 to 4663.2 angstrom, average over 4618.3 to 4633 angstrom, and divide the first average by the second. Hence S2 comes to 0.82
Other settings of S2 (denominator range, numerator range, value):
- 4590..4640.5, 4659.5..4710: 0.95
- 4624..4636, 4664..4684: 0.85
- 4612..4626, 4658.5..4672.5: 0.76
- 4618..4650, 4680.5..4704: 1.05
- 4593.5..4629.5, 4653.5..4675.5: 0.79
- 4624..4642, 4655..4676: 0.78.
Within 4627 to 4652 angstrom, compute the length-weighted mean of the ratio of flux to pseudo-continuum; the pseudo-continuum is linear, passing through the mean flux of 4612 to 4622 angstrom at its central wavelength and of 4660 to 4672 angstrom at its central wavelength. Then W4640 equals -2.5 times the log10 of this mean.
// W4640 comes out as -0.16 mag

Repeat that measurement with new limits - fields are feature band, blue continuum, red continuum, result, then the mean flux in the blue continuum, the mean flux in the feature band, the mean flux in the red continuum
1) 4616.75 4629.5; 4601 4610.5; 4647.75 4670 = -0.05 mag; 6.49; 6.38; 5.27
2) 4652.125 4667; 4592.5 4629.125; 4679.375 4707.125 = 0.23 mag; 6.29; 5.14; 6.42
